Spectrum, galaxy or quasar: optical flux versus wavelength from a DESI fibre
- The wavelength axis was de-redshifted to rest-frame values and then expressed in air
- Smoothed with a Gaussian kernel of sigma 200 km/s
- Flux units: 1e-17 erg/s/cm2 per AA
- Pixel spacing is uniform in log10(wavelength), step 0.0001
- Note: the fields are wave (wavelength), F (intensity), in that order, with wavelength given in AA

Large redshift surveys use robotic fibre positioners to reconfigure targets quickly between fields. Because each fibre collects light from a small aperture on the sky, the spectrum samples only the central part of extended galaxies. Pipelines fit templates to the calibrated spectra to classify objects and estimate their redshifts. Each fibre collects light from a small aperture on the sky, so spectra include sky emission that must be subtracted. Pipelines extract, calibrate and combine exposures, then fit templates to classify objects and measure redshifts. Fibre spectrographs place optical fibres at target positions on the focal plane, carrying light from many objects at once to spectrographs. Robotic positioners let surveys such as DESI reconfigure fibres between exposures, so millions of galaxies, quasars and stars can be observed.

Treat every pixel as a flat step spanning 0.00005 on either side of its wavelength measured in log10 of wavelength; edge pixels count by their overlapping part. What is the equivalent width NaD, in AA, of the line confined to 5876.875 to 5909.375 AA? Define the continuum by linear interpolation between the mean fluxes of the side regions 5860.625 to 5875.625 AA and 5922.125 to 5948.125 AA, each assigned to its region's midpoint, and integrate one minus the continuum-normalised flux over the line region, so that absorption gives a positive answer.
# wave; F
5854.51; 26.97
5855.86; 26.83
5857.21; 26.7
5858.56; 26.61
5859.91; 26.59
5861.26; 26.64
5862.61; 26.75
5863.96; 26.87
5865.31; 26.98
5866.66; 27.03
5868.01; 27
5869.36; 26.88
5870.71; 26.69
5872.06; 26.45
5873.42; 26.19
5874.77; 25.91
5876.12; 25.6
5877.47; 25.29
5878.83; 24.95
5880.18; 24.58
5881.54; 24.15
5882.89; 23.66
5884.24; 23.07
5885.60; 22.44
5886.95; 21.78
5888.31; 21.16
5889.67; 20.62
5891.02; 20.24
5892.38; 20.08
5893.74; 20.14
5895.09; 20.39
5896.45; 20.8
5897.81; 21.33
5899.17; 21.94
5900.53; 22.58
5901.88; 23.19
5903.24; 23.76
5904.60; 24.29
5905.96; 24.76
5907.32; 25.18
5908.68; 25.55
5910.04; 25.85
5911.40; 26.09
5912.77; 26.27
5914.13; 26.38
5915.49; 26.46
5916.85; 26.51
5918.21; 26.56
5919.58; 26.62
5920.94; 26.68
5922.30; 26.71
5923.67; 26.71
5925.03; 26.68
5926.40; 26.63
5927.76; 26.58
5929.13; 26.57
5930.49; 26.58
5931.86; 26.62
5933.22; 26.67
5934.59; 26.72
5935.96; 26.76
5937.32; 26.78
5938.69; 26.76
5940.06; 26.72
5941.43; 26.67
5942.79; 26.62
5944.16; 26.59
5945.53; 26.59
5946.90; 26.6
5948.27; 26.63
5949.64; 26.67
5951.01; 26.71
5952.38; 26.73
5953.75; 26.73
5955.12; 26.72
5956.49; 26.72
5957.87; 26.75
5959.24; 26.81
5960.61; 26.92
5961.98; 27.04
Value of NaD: 4.78 AA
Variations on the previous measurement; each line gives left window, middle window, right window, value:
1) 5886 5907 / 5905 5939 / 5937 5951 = -2.71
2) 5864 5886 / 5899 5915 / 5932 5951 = 0.81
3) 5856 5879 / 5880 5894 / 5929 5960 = 2.41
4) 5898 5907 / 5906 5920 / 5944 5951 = -1.12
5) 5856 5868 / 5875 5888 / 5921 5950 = 1.37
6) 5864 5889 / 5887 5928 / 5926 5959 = 2.64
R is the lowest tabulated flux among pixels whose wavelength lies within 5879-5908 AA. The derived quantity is 20.08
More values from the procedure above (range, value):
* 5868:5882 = 24.15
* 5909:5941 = 25.85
